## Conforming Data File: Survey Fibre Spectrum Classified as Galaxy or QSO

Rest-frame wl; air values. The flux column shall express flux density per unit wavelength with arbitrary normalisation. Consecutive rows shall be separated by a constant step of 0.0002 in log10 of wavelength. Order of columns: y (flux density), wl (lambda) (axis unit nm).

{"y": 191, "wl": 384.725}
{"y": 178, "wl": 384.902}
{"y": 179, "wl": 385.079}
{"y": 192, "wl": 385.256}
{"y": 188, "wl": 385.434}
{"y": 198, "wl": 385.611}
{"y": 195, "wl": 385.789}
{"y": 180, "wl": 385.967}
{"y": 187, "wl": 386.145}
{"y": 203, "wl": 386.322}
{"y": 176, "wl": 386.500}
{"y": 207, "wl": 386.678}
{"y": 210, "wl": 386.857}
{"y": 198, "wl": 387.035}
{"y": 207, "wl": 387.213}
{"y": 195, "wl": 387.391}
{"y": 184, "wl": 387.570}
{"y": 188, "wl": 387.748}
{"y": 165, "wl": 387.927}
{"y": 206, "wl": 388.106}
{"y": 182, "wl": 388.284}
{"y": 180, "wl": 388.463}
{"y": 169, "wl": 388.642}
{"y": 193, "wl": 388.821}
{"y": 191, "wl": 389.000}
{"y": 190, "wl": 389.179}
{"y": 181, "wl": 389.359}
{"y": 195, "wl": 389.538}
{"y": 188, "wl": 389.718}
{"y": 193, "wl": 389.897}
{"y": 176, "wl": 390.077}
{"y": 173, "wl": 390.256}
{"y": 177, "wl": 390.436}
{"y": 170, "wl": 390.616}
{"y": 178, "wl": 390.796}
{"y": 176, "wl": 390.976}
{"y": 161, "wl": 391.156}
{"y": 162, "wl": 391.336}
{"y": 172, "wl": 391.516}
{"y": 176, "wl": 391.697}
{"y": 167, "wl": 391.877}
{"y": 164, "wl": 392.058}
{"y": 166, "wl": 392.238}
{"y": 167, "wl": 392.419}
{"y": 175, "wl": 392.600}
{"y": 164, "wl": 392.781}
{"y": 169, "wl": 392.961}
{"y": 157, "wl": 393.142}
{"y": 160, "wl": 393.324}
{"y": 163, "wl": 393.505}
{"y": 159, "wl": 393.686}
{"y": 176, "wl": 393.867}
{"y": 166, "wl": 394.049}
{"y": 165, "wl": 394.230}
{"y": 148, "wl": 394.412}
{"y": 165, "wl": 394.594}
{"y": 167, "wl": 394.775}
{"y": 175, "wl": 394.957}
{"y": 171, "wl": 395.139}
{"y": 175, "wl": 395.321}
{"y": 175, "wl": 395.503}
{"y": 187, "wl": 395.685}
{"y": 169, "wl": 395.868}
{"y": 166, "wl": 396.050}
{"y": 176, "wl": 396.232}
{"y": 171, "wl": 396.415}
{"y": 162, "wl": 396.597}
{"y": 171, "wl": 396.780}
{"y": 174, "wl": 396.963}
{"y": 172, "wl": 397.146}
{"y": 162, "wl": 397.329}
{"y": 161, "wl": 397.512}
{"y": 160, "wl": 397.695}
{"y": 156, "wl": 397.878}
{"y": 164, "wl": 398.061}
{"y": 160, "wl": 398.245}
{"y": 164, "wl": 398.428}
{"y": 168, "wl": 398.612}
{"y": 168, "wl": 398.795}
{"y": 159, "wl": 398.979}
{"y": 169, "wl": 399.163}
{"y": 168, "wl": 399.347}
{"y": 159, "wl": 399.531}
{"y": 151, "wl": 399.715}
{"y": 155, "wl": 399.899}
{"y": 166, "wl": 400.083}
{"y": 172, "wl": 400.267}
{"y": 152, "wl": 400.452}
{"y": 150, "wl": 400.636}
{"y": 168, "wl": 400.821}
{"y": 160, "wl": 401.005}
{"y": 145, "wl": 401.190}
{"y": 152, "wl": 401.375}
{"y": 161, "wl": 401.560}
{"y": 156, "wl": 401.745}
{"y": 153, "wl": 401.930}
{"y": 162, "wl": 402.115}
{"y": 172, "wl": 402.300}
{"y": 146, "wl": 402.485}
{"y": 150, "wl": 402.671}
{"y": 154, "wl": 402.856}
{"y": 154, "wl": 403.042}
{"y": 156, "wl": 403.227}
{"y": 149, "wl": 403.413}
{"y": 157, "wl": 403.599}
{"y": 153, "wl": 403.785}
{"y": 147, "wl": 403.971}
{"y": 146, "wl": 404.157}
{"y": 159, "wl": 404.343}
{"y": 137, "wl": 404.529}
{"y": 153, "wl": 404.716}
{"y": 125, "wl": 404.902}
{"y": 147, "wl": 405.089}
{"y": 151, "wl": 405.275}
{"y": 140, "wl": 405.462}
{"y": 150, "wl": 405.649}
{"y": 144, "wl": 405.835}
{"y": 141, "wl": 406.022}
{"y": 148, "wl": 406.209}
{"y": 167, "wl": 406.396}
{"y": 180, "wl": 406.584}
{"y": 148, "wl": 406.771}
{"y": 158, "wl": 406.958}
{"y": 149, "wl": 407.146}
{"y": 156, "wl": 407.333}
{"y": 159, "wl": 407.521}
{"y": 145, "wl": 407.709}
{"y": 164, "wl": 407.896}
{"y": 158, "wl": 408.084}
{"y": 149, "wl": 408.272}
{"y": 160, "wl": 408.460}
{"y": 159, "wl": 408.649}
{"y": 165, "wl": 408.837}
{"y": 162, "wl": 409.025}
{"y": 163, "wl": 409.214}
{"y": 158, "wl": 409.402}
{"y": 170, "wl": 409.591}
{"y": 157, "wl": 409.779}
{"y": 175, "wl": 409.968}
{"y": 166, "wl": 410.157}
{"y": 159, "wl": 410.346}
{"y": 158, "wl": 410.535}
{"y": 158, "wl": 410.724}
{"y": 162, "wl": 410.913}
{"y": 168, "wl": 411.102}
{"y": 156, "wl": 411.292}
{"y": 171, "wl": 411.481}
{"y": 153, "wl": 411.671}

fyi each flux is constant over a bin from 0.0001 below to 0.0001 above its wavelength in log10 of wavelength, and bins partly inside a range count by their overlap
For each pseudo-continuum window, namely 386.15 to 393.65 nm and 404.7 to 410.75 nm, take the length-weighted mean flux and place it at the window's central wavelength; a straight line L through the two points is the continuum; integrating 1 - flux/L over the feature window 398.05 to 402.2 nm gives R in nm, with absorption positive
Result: 0.15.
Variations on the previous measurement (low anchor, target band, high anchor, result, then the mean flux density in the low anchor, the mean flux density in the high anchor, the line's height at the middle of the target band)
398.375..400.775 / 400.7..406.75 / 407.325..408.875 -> 0.260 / 162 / 157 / 159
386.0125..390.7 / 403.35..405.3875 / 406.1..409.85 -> 0.205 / 188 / 159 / 164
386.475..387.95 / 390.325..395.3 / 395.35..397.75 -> 0.338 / 194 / 170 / 180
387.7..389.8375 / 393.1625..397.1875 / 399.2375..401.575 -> 0.048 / 186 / 158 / 171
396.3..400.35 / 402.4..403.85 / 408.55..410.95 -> 0.098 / 164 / 162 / 163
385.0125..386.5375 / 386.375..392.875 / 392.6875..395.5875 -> -0.093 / 189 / 166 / 179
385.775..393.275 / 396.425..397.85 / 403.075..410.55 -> 0.030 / 181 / 155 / 169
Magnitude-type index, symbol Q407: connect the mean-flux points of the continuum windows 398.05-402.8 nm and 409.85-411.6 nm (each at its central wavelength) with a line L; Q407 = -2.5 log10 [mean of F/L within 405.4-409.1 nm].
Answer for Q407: 0.047 mag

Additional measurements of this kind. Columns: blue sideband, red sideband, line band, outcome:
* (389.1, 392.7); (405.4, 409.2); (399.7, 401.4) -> 0.04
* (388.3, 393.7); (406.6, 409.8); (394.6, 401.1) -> 0.01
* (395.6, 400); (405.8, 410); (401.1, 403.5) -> 0.05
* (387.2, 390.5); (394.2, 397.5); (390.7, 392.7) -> 0.06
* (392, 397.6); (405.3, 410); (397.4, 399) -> 0.02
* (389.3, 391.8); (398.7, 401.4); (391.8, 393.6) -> 0.05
